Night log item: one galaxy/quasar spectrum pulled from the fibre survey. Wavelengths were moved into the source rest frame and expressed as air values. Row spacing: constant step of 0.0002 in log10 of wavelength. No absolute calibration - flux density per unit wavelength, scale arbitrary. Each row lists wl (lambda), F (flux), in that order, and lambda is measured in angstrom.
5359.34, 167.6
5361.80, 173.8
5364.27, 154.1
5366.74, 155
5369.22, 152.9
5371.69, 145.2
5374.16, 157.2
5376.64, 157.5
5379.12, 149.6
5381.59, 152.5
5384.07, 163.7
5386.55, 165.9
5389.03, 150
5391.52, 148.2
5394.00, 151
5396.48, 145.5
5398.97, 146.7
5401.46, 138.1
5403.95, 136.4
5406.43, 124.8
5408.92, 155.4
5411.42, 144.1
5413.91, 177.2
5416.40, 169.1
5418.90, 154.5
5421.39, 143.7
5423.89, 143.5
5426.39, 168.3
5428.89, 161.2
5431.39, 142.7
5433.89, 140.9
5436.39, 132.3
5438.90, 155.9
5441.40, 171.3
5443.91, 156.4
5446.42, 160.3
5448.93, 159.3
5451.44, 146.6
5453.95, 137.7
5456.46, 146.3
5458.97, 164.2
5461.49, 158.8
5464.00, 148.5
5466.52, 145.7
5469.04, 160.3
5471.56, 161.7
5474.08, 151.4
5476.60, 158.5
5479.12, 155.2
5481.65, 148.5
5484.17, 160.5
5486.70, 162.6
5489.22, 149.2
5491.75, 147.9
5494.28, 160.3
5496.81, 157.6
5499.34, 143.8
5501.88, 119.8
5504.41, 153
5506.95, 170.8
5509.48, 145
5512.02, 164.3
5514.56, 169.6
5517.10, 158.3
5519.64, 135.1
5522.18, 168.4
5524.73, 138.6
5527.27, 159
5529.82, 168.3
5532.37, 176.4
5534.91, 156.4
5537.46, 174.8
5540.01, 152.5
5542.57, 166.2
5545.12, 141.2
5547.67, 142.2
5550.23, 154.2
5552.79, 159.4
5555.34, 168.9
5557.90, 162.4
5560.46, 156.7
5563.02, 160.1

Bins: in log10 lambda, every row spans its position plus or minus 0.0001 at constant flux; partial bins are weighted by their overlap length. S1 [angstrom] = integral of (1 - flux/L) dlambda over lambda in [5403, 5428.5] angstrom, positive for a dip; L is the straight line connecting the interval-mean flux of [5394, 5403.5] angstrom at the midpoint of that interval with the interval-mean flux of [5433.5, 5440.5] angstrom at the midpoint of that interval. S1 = -1.4 angstrom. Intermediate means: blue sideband 144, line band 152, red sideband 145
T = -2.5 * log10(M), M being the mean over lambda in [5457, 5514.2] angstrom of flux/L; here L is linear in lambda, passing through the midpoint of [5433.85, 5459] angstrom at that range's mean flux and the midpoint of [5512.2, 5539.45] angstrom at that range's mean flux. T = 0.01 mag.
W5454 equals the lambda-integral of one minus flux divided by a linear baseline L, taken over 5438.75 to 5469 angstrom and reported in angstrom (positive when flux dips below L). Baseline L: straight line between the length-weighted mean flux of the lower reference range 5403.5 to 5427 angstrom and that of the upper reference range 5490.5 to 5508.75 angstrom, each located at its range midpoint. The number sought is -0.7 angstrom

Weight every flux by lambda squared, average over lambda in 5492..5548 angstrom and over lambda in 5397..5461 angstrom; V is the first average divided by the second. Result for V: 1.06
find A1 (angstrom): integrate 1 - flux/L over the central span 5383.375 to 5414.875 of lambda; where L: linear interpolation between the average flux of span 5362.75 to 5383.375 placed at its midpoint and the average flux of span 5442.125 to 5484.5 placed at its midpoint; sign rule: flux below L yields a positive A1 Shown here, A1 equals 0.91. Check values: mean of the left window 154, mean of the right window 154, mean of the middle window 149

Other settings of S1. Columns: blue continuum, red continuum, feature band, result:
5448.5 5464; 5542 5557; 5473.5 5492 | -0.3 angstrom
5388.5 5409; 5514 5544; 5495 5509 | 0.7 angstrom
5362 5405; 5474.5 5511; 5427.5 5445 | 0.0 angstrom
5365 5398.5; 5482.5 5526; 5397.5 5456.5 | 1.0 angstrom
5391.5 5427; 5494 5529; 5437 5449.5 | -0.7 angstrom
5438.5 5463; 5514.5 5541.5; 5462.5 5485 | 0.3 angstrom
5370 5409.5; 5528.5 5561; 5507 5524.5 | 0.1 angstrom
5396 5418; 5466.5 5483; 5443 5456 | 0.1 angstrom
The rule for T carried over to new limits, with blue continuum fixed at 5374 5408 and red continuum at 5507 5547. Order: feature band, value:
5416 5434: -0.01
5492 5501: 0.03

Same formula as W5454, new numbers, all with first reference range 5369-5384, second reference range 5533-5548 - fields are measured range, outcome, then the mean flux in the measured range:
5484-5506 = 0.8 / 150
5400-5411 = 1.1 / 139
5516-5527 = 0.4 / 151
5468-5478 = -0.1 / 158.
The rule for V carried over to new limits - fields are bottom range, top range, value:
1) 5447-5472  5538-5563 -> 1.06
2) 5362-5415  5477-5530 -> 1.06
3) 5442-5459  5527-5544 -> 1.11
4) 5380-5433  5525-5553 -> 1.10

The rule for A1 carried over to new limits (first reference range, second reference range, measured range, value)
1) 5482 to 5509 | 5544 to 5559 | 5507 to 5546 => -1.32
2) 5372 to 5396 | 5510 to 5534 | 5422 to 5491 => 1.53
